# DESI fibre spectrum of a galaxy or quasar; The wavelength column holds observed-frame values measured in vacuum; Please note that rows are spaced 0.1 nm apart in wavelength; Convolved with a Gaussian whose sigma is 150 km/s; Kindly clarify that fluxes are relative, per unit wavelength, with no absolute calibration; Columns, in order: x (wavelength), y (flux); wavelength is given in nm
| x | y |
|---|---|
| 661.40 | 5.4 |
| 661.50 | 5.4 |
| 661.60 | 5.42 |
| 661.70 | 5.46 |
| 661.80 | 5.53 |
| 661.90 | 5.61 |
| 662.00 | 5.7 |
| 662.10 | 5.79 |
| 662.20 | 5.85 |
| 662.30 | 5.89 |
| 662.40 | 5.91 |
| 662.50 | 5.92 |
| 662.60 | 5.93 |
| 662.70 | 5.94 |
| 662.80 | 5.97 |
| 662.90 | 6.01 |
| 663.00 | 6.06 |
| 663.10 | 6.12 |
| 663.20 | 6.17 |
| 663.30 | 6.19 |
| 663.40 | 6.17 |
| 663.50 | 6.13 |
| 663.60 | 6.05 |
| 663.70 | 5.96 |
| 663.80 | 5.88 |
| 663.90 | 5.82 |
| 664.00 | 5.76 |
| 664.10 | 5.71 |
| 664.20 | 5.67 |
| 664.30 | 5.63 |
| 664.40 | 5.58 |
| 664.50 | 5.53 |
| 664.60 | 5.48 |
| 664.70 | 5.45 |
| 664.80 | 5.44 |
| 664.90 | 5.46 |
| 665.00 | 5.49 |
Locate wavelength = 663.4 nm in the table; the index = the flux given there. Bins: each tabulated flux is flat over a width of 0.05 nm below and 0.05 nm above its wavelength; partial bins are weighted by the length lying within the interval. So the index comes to 6.17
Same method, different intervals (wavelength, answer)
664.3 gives 5.63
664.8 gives 5.44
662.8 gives 5.97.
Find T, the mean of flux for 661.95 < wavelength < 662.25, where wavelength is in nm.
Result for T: 5.78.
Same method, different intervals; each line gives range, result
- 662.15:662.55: 5.89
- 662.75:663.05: 6.01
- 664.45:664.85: 5.48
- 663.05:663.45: 6.16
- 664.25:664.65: 5.55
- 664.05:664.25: 5.69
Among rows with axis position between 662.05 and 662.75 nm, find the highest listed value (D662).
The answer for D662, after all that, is 5.94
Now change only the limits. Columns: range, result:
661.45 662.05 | 5.7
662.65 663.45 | 6.19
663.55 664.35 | 6.05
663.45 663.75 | 6.13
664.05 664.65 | 5.71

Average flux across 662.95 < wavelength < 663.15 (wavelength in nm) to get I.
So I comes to 6.09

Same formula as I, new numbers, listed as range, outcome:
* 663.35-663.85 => 6.04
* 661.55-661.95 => 5.5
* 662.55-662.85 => 5.95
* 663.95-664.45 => 5.67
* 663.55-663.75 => 6.01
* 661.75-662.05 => 5.61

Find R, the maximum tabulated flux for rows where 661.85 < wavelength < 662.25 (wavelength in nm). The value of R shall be 5.85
